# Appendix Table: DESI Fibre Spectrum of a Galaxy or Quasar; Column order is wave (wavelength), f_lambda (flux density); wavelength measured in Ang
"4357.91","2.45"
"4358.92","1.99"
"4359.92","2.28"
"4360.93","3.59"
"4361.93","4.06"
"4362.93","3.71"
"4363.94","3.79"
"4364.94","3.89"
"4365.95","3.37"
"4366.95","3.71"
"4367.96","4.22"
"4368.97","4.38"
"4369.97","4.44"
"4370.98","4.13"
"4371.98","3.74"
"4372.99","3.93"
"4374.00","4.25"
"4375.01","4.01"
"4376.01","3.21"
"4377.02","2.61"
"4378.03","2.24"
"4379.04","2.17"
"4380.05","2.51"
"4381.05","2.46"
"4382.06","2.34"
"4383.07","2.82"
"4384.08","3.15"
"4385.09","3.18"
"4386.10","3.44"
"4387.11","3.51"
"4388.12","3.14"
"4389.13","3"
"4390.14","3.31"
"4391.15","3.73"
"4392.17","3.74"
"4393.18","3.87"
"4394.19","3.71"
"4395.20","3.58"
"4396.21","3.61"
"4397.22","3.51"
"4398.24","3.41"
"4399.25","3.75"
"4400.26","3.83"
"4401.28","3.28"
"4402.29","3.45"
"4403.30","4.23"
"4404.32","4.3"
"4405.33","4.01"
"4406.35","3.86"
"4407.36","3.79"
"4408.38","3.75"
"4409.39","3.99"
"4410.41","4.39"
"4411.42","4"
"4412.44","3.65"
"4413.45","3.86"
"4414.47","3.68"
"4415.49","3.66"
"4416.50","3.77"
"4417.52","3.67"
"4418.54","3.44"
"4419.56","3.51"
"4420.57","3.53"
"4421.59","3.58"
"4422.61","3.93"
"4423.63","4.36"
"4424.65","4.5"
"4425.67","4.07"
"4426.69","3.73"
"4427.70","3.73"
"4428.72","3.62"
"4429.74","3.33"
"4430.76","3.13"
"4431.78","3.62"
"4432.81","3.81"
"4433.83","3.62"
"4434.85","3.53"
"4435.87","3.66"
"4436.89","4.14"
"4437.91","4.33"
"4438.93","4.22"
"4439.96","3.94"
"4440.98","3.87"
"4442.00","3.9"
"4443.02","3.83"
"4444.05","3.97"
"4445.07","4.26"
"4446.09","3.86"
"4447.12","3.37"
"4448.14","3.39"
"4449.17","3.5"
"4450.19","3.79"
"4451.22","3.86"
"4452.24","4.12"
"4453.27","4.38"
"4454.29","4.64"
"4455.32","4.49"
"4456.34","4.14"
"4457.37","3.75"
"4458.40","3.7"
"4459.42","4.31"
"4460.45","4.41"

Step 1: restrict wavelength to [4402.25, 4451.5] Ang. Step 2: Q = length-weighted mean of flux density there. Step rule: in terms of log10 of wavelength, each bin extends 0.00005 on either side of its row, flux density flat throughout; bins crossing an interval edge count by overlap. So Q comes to 3.82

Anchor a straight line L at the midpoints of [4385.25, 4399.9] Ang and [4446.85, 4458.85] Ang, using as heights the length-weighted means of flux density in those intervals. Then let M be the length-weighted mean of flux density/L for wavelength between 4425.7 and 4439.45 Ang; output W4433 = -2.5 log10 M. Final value 0.02 mag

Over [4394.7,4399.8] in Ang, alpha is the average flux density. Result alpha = 3.58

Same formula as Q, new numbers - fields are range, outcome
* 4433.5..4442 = 3.92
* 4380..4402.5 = 3.33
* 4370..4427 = 3.58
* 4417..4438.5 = 3.76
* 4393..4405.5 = 3.72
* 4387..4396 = 3.51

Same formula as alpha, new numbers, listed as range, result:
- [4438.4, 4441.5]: 4.01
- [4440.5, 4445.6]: 3.97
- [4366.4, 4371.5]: 4.17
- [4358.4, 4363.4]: 3.12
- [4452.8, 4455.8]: 4.51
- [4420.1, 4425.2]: 3.98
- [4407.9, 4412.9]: 3.96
